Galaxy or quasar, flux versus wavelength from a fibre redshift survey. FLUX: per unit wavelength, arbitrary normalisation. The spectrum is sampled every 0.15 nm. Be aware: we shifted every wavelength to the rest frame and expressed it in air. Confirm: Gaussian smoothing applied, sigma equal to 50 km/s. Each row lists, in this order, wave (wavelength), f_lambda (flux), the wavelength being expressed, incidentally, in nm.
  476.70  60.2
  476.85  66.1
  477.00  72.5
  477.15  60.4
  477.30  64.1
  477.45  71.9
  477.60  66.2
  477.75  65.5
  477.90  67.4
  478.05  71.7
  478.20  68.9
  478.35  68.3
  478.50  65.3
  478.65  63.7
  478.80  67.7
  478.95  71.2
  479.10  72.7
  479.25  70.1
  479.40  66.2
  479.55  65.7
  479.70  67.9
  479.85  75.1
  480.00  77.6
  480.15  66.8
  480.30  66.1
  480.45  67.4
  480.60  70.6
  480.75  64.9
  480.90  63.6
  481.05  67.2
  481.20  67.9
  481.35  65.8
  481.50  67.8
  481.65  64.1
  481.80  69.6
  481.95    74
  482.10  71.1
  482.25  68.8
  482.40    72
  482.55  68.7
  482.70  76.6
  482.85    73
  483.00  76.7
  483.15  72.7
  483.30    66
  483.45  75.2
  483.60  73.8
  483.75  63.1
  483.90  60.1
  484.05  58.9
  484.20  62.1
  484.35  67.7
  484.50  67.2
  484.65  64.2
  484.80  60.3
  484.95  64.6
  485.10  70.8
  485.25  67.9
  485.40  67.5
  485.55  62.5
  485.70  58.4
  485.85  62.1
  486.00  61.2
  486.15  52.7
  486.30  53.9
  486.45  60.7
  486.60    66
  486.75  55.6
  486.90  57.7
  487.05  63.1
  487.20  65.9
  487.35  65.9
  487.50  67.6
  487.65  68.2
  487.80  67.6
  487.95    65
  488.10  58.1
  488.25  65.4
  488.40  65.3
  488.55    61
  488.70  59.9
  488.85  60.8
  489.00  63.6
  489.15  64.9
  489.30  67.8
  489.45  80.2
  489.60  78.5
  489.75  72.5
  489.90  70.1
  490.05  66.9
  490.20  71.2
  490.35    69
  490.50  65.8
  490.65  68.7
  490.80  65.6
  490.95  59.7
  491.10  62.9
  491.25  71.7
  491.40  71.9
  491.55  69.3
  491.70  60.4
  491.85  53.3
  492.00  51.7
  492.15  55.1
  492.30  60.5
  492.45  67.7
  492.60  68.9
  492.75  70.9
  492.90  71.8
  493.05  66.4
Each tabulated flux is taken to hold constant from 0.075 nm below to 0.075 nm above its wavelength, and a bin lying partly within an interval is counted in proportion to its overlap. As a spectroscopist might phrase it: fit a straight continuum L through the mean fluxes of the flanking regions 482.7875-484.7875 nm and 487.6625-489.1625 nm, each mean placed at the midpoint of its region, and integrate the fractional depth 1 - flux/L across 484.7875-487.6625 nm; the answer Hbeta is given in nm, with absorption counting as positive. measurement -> 0.119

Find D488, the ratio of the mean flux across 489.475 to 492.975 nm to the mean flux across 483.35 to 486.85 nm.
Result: 1.0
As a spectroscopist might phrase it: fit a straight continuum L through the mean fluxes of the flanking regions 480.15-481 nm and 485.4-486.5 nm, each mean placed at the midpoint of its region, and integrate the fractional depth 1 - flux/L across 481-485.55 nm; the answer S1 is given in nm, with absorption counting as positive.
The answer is -0.37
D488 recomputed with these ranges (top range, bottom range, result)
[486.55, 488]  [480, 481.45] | 0.95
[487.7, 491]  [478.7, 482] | 0.97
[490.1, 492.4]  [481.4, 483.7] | 0.90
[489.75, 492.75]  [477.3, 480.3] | 0.95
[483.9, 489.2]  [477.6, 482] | 0.92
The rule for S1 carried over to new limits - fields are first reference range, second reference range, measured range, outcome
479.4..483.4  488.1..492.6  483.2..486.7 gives 0.214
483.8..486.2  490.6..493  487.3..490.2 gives -0.142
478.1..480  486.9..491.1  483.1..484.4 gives 0.024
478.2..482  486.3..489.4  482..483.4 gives -0.109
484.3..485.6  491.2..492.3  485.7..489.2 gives 0.115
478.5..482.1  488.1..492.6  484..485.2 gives 0.045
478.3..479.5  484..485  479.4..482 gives -0.061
